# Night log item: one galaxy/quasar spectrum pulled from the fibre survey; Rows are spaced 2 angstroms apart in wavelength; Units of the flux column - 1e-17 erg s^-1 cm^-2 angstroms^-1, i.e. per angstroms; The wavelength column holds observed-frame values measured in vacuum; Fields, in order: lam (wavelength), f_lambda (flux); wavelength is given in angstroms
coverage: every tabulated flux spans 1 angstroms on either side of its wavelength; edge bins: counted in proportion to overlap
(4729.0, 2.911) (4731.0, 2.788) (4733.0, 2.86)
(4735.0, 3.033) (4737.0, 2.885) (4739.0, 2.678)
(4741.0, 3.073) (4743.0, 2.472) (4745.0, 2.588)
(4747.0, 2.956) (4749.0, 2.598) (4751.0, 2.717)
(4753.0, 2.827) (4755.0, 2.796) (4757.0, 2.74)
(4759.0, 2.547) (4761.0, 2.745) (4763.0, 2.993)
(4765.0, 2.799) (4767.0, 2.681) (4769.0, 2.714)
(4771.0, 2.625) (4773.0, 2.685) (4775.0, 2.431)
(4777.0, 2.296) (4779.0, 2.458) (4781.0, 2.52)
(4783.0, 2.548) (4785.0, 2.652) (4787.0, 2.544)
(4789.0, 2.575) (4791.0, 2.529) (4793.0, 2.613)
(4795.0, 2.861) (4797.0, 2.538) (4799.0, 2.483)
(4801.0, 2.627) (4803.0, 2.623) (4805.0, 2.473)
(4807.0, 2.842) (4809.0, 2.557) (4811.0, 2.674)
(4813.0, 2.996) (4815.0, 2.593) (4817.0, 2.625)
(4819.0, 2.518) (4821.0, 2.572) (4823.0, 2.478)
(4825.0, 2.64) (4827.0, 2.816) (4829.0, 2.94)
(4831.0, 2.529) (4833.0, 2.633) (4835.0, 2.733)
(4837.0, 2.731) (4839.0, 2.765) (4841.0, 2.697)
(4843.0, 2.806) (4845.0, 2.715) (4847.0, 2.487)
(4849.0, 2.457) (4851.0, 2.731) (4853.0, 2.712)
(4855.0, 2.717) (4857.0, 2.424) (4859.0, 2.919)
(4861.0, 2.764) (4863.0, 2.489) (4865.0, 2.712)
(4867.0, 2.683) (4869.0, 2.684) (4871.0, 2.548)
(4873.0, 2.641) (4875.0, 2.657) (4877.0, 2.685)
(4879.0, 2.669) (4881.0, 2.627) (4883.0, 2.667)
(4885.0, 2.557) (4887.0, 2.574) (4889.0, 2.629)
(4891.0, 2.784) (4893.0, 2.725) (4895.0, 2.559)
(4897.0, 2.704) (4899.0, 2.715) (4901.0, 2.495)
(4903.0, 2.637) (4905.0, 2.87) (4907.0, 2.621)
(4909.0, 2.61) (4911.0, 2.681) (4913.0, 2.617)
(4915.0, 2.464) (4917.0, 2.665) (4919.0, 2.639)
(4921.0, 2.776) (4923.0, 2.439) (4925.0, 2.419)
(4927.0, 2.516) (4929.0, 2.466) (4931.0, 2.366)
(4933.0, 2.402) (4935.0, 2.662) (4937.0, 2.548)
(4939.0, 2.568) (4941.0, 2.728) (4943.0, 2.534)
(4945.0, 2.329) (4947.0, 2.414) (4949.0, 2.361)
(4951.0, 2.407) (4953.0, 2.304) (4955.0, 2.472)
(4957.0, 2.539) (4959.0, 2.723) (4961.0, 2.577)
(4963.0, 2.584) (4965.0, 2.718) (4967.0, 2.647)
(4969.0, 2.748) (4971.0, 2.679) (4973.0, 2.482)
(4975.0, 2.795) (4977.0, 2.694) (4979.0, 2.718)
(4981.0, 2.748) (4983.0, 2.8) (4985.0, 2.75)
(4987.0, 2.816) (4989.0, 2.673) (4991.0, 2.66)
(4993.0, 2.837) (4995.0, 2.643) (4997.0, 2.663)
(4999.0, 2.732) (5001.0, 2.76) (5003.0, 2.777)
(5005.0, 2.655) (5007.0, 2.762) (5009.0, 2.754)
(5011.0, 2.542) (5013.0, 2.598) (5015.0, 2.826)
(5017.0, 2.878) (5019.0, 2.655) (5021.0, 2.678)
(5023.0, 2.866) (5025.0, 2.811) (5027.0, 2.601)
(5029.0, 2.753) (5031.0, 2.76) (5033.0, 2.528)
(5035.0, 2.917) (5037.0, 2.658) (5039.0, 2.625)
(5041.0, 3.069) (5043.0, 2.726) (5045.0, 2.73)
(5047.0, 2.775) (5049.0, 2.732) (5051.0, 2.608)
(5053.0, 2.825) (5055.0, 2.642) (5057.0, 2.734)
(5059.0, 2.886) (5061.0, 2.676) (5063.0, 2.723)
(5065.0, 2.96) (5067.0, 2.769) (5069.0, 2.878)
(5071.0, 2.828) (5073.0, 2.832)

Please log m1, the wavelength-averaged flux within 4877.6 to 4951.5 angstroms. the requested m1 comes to 2.58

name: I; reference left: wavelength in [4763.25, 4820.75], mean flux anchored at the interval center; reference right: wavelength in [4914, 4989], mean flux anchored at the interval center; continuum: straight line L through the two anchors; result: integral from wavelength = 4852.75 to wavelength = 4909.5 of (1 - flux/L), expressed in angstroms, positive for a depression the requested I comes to -1.3 angstroms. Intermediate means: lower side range 2.61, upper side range 2.58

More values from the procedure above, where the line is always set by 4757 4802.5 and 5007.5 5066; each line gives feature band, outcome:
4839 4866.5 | -0.2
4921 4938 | 1.2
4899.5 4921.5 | 0.3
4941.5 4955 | 1.4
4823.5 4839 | -0.4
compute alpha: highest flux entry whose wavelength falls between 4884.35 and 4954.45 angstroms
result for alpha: 2.87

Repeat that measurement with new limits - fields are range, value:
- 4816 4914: 2.94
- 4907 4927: 2.776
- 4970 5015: 2.837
